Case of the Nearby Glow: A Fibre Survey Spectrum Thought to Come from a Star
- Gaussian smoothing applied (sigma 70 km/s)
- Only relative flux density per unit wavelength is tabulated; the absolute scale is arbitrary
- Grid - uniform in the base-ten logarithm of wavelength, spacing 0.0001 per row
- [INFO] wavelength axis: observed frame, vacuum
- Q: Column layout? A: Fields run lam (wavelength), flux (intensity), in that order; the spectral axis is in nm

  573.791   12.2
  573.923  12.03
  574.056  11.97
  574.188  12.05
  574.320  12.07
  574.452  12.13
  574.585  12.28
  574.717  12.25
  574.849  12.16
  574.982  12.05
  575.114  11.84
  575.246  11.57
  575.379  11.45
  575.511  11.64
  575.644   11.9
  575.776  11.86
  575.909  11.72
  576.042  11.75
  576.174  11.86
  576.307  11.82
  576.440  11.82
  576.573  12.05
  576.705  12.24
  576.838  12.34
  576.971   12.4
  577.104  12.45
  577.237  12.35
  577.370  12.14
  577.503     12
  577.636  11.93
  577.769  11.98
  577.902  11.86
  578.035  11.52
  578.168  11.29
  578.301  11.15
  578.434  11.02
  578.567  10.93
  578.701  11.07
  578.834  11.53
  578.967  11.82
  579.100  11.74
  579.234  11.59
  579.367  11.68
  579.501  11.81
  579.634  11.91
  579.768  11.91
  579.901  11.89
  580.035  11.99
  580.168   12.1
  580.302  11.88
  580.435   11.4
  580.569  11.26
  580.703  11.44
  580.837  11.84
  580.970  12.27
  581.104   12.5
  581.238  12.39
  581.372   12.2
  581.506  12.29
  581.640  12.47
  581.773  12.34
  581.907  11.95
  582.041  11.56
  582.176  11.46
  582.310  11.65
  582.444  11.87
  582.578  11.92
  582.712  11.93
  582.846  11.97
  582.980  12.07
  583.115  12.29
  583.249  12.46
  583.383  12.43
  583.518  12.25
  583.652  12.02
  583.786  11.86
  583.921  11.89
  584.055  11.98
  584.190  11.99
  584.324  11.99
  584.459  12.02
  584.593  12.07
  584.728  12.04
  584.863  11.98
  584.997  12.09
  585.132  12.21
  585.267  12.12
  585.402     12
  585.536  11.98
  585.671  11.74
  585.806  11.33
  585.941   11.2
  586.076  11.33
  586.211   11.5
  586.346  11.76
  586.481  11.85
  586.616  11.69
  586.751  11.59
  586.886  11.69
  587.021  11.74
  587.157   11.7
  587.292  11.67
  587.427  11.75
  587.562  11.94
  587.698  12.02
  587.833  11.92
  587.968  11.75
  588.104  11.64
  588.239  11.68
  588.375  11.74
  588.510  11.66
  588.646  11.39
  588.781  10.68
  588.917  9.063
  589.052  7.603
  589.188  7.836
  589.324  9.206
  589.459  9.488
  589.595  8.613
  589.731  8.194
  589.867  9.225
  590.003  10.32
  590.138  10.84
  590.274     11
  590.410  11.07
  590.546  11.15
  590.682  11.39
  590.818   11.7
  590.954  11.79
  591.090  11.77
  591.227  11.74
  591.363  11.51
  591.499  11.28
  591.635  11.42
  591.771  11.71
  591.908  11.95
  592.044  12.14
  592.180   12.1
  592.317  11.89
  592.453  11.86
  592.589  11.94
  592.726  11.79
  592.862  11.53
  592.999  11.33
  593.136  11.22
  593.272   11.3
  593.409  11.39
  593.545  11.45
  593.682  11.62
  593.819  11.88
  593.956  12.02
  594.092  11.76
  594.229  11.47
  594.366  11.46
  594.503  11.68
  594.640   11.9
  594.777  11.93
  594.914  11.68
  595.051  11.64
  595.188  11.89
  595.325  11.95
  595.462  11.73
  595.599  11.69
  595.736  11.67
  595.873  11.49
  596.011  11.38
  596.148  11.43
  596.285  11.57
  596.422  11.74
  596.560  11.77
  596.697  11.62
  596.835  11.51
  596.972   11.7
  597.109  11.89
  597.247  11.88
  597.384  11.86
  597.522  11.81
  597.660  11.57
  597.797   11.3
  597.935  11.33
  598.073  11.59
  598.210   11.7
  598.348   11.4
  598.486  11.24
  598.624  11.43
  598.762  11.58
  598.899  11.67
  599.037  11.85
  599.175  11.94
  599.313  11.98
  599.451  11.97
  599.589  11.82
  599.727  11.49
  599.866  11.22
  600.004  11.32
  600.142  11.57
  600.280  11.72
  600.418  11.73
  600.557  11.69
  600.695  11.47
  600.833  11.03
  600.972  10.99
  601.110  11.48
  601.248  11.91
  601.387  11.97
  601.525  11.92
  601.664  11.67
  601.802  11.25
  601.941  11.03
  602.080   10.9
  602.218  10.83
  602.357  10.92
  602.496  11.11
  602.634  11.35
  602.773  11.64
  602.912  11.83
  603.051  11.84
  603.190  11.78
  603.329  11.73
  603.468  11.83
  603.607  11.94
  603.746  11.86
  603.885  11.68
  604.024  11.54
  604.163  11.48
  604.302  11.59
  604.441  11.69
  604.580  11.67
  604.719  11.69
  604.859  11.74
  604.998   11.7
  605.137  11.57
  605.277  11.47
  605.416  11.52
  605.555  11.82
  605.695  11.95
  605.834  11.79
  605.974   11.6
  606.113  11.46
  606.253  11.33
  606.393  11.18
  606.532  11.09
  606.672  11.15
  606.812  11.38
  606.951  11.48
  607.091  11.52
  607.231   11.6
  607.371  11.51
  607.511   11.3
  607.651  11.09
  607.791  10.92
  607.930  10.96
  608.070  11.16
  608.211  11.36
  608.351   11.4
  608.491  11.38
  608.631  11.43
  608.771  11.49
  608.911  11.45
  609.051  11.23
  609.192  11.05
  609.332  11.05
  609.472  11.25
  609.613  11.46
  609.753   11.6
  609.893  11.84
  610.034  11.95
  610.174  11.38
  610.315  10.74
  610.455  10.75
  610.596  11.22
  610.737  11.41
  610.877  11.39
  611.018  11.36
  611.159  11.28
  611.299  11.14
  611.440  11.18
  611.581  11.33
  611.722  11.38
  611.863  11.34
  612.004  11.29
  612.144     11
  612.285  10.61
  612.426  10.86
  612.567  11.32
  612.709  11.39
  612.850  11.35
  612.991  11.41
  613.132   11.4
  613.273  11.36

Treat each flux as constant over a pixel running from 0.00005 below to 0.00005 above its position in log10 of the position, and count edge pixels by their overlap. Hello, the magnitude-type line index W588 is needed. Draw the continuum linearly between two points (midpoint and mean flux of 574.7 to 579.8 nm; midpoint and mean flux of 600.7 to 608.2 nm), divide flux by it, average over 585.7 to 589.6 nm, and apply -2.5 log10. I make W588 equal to 0.06 mag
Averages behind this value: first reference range 11.8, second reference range 11.5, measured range 11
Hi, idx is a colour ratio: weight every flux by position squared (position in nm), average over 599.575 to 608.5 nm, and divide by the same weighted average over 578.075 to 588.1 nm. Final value 1.04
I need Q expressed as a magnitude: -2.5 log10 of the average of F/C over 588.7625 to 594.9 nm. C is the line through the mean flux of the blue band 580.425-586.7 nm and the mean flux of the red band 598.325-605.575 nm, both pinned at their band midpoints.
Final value 0.07 mag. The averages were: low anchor 11.9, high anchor 11.6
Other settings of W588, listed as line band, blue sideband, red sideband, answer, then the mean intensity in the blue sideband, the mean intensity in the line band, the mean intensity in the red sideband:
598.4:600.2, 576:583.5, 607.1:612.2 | -0.01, 11.9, 11.6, 11.3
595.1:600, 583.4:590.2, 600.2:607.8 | -0.02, 11.2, 11.6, 11.5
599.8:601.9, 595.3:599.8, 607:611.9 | 0.00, 11.6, 11.5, 11.3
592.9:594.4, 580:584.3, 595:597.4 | 0.02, 12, 11.5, 11.7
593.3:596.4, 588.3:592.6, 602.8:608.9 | -0.06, 10.8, 11.7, 11.5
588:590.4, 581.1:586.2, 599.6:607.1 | 0.18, 12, 10.1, 11.5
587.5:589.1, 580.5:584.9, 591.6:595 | 0.07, 12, 11.1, 11.7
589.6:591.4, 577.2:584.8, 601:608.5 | 0.09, 11.9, 10.8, 11.5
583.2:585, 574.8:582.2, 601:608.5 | -0.03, 11.8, 12.1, 11.5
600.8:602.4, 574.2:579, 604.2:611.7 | 0.01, 11.8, 11.3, 11.4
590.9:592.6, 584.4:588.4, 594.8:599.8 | 0.00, 11.8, 11.8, 11.7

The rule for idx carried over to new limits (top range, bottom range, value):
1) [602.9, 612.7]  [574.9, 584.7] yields 1.05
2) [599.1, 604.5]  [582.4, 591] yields 1.07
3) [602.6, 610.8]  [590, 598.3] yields 1.03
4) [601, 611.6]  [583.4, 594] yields 1.07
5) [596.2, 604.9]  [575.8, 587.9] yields 1.04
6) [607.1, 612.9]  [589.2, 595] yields 1.07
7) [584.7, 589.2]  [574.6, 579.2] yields 1.00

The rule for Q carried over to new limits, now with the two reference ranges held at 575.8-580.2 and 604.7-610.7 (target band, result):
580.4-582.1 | -0.02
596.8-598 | -0.01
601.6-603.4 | 0.01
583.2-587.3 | -0.02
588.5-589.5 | 0.22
